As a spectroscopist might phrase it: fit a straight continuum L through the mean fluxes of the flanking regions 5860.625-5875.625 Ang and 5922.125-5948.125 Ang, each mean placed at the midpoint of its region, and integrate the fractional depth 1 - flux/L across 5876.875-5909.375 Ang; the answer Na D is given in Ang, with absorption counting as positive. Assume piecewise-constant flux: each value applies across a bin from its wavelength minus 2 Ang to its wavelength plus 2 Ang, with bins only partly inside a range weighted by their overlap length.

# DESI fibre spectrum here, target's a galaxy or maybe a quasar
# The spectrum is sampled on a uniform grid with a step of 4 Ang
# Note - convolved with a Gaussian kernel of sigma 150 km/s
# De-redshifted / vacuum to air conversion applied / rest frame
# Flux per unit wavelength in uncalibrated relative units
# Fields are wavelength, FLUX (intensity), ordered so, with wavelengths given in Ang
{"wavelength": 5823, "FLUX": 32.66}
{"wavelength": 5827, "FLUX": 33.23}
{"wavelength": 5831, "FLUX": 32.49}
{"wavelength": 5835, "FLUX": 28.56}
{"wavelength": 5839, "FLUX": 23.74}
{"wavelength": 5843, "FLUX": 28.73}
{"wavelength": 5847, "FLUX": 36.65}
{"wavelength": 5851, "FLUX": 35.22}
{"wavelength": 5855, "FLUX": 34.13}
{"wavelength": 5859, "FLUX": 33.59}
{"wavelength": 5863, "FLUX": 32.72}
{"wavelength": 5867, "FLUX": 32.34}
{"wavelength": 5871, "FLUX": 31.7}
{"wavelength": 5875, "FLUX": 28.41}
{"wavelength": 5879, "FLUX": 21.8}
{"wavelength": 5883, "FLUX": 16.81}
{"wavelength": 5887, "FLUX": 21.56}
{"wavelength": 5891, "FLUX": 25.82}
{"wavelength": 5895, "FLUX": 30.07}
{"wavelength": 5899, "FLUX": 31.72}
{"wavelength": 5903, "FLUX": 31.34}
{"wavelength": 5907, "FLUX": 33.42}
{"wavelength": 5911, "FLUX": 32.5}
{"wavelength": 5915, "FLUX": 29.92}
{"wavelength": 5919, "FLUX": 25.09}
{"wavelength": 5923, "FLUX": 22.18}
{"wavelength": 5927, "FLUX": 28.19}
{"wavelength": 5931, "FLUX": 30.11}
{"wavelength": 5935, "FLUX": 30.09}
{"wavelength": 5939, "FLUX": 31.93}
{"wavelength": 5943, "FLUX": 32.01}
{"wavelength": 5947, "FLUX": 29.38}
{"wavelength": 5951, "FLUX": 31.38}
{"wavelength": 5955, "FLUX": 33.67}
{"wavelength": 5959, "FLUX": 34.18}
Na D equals 4.3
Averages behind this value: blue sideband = 31.6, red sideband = 29.4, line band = 26.6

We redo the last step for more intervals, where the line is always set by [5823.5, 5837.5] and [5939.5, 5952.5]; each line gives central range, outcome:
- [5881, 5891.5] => 3.5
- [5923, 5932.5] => 1.0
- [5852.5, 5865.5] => -1.0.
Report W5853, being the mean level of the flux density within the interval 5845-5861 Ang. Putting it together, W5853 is 34.9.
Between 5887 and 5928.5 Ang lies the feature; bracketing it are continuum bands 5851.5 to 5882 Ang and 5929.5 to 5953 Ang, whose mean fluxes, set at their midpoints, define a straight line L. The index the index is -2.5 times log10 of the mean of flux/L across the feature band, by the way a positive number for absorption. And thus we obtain 0.072 mag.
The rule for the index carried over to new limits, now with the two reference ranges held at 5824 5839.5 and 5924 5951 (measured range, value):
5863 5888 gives 0.15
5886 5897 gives 0.15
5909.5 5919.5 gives 0.02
